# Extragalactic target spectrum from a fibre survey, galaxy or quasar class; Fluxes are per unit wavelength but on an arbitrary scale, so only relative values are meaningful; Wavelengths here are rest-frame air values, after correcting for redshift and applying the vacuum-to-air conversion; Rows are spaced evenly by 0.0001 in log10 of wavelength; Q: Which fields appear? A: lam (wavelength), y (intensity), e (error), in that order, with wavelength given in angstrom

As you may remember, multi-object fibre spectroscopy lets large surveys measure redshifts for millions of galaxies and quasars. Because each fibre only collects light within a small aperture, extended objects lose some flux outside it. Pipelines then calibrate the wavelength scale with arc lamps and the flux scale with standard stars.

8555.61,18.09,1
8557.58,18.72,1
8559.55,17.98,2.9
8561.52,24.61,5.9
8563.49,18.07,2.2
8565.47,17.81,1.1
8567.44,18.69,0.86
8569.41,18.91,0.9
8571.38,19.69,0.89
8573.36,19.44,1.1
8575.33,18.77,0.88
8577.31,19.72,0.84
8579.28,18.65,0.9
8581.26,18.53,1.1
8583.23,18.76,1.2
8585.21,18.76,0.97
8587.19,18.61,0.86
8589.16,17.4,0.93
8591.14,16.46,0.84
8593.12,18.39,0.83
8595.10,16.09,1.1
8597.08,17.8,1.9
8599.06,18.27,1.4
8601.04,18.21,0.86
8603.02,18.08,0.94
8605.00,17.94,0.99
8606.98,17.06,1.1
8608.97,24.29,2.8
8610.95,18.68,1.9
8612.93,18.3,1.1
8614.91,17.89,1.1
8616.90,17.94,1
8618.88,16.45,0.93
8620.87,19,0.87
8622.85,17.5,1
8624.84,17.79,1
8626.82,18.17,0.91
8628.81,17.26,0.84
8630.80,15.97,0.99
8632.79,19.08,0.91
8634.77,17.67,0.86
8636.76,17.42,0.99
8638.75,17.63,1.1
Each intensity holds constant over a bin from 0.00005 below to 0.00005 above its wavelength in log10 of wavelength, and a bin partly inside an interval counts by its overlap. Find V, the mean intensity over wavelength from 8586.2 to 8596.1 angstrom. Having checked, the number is 17.4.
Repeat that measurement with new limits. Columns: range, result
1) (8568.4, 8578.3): 19.3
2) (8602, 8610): 19.3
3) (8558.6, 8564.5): 20.2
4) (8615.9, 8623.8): 17.7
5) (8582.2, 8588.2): 18.7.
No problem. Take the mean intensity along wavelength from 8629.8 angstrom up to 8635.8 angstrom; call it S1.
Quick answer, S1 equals 17.6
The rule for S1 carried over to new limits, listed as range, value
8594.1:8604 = 17.7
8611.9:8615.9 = 18.1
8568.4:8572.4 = 19.3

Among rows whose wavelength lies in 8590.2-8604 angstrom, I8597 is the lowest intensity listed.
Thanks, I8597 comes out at 16.09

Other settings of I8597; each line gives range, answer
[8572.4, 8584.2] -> 18.53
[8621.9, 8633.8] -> 15.97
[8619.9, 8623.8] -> 17.5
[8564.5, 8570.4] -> 17.81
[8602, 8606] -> 17.94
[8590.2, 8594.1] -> 16.46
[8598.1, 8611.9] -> 17.06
